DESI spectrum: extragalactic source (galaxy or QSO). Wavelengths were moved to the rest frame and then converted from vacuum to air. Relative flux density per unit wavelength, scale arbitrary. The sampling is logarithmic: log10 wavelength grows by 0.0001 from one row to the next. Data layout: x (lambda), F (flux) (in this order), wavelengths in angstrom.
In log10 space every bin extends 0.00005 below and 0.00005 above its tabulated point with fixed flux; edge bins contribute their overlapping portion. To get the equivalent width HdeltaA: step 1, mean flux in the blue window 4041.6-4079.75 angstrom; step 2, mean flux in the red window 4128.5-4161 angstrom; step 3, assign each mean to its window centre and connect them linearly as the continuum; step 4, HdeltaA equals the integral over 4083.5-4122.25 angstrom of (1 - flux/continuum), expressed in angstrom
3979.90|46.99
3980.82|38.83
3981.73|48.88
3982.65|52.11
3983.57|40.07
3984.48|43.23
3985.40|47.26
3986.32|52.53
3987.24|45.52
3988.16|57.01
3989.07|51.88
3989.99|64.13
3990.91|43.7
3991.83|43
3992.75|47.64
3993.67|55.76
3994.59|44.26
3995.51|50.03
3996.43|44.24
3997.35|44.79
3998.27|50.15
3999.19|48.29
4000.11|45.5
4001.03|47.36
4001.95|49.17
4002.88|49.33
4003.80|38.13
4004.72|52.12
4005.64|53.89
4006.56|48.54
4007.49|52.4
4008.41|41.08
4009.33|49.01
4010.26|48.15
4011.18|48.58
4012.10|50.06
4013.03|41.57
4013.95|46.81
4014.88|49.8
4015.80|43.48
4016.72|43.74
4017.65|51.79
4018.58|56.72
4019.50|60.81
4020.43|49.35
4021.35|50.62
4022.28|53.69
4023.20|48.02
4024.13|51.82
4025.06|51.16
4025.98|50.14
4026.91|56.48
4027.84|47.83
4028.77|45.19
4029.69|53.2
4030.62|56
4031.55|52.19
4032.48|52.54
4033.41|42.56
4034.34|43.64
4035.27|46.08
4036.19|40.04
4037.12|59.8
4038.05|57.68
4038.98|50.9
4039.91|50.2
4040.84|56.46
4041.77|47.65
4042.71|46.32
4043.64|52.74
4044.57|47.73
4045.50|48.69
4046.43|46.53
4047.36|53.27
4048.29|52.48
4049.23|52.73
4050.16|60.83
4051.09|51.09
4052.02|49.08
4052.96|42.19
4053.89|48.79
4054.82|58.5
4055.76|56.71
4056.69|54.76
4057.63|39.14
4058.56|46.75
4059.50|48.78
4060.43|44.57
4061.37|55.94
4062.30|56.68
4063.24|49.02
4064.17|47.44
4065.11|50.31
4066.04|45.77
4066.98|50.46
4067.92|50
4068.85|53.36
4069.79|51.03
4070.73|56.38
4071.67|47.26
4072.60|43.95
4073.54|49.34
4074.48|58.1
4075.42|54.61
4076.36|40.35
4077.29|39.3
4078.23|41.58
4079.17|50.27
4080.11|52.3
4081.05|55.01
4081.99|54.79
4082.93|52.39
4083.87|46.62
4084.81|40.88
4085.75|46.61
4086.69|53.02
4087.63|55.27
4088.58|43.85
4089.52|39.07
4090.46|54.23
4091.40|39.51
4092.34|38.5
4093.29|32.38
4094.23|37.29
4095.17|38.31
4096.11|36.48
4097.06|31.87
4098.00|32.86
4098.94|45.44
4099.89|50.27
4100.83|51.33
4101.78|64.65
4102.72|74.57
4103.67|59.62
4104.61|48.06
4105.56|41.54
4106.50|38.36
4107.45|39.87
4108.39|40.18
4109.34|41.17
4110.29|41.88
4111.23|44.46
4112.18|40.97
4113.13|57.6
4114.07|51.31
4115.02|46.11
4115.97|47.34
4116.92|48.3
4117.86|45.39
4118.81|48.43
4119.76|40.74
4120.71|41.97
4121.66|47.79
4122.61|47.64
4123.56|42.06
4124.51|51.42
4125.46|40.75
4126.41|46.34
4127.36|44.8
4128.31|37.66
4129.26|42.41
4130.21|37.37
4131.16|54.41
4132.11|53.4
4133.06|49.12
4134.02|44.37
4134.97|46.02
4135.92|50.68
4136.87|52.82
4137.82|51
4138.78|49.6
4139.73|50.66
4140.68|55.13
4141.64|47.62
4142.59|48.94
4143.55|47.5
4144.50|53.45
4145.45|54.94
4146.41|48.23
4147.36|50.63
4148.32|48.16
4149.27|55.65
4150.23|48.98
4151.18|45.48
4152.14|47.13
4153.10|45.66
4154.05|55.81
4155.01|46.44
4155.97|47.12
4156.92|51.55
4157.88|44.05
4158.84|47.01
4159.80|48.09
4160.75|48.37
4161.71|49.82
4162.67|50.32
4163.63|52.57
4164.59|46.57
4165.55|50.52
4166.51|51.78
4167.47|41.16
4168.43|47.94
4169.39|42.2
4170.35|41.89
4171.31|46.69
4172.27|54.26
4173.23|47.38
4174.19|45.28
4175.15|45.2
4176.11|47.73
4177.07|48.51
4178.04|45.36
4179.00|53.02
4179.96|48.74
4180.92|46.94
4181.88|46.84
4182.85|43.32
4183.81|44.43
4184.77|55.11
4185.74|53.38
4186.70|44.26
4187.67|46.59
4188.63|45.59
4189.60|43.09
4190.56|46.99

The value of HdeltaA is 3.1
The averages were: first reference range 49.8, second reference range 49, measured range 45.5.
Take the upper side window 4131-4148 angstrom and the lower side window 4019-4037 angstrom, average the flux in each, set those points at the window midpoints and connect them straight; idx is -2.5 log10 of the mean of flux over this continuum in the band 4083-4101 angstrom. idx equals 0.17 mag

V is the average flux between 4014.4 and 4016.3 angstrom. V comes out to 46.7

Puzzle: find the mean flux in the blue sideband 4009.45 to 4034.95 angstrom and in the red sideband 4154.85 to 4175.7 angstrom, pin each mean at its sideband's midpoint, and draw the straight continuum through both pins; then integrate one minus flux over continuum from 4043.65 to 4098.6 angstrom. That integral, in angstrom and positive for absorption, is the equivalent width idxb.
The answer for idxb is 1.3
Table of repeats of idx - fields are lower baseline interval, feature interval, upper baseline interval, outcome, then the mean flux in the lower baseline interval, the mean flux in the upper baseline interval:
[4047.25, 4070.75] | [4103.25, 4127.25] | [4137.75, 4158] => 0.11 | 50.9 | 49.8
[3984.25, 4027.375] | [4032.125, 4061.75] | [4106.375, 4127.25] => -0.05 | 49.2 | 45.1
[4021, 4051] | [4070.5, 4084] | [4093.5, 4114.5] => -0.04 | 50.8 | 45.7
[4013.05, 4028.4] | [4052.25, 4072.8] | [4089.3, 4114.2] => -0.05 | 50.5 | 44.9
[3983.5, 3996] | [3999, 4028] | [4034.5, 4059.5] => 0.01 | 49.3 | 50.5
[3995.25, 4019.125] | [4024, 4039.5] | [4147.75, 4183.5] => -0.06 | 47.9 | 47.9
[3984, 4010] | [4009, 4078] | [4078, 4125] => -0.06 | 48.6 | 46.2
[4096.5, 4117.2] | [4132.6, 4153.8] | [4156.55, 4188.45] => -0.05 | 47.1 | 47.7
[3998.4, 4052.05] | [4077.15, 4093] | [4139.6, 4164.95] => 0.06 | 49.9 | 49.5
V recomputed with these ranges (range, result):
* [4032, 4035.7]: 46.2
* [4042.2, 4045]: 48.8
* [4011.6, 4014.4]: 46.2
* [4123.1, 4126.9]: 45.1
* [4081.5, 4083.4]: 53.6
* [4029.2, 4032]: 53.8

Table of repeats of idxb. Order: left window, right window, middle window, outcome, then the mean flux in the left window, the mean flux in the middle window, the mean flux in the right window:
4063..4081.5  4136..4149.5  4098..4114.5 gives 0.5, 49.3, 48.4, 50.9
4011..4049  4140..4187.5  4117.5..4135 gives 1.3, 50.1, 45.3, 48.5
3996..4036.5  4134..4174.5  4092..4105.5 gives 0.9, 48.8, 45.8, 48.9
